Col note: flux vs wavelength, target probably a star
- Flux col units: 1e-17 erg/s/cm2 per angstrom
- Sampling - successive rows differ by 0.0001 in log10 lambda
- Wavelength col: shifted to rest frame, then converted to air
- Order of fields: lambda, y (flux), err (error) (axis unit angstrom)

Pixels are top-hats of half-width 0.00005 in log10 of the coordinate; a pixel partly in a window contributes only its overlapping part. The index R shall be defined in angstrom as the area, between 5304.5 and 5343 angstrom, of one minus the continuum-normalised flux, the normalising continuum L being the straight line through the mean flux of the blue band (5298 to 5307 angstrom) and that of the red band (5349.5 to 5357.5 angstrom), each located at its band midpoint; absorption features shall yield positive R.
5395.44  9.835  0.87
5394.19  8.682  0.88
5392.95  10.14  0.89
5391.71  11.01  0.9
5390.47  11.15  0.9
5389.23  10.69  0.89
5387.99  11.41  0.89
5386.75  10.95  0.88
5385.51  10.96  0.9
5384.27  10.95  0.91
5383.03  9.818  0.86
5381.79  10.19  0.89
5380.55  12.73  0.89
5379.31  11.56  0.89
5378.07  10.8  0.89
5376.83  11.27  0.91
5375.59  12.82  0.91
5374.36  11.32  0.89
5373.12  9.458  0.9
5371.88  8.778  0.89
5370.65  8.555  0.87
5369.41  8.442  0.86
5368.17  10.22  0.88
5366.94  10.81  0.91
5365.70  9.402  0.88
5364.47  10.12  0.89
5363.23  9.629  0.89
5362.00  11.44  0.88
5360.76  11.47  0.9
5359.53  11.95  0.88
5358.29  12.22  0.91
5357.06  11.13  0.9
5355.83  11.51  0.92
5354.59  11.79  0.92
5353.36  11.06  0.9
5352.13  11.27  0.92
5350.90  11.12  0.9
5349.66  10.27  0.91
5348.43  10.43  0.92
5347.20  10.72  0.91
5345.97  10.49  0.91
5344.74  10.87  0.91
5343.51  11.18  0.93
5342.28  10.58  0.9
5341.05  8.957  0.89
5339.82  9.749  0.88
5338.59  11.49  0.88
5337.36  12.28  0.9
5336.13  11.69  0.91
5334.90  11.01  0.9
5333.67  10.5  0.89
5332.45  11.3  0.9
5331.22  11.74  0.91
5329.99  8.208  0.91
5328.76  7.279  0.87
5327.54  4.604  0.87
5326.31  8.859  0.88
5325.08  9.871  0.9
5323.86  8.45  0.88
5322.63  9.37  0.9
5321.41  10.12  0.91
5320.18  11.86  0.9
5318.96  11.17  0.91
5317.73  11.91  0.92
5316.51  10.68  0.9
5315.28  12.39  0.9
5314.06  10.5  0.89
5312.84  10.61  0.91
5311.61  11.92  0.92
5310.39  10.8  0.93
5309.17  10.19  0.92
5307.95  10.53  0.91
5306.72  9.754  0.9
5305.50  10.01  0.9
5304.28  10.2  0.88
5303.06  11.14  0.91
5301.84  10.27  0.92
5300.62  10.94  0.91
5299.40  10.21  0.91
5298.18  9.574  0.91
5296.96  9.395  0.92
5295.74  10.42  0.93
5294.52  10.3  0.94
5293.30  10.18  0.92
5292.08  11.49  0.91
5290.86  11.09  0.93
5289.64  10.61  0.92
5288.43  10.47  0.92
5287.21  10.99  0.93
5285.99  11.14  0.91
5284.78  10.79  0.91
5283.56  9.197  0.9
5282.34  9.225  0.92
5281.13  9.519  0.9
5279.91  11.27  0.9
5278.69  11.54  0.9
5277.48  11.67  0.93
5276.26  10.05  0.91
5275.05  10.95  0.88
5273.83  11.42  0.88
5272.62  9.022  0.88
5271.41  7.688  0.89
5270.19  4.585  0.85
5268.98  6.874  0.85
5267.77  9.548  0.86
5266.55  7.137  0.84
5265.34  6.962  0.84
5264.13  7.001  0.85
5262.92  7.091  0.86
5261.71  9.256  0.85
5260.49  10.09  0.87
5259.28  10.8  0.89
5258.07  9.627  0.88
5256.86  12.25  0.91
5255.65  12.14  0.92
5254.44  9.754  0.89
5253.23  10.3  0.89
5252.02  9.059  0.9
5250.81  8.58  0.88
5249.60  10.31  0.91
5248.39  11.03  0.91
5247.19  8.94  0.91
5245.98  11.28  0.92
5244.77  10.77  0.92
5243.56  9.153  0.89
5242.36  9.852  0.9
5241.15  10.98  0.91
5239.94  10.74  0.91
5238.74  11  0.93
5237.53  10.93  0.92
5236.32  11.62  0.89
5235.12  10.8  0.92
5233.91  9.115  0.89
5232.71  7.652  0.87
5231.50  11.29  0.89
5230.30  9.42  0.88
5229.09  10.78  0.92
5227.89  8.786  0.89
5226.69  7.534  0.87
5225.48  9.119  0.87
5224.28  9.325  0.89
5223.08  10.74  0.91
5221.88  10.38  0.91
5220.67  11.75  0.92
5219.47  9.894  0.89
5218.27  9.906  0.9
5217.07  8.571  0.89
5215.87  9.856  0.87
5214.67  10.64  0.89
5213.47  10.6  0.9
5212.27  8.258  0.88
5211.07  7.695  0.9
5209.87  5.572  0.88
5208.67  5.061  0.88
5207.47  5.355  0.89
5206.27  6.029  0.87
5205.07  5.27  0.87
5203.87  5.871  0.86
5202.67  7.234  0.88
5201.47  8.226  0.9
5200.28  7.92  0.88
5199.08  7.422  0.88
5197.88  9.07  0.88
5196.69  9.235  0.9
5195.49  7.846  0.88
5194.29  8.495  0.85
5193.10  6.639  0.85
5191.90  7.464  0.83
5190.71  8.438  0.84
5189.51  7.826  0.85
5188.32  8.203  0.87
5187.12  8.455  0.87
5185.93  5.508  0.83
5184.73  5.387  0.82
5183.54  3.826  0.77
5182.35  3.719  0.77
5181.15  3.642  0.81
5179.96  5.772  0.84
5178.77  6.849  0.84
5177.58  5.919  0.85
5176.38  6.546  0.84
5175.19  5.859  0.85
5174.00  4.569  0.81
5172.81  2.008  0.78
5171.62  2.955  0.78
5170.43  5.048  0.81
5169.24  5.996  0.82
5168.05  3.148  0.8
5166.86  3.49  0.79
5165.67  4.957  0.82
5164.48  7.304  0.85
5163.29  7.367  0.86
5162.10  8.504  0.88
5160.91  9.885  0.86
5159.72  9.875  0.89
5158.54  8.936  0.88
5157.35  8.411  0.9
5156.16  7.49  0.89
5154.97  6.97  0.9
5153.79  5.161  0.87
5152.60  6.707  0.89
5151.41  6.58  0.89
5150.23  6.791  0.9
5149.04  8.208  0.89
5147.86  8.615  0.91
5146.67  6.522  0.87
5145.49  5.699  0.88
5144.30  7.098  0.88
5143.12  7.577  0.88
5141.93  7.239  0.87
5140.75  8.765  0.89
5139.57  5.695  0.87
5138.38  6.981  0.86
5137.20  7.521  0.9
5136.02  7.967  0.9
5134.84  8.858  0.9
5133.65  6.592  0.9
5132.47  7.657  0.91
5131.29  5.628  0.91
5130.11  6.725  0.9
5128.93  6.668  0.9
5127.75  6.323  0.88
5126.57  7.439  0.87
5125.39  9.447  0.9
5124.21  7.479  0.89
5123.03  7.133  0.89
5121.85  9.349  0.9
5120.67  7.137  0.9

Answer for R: 1.49 angstrom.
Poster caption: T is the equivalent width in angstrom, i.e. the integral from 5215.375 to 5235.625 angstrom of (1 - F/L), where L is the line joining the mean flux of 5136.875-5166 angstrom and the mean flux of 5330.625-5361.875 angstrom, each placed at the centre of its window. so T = -2.0 angstrom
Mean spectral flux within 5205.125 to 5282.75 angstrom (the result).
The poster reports 9.41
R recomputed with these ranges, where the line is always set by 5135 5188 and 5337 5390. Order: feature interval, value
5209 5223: -3.2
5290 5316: -3.0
